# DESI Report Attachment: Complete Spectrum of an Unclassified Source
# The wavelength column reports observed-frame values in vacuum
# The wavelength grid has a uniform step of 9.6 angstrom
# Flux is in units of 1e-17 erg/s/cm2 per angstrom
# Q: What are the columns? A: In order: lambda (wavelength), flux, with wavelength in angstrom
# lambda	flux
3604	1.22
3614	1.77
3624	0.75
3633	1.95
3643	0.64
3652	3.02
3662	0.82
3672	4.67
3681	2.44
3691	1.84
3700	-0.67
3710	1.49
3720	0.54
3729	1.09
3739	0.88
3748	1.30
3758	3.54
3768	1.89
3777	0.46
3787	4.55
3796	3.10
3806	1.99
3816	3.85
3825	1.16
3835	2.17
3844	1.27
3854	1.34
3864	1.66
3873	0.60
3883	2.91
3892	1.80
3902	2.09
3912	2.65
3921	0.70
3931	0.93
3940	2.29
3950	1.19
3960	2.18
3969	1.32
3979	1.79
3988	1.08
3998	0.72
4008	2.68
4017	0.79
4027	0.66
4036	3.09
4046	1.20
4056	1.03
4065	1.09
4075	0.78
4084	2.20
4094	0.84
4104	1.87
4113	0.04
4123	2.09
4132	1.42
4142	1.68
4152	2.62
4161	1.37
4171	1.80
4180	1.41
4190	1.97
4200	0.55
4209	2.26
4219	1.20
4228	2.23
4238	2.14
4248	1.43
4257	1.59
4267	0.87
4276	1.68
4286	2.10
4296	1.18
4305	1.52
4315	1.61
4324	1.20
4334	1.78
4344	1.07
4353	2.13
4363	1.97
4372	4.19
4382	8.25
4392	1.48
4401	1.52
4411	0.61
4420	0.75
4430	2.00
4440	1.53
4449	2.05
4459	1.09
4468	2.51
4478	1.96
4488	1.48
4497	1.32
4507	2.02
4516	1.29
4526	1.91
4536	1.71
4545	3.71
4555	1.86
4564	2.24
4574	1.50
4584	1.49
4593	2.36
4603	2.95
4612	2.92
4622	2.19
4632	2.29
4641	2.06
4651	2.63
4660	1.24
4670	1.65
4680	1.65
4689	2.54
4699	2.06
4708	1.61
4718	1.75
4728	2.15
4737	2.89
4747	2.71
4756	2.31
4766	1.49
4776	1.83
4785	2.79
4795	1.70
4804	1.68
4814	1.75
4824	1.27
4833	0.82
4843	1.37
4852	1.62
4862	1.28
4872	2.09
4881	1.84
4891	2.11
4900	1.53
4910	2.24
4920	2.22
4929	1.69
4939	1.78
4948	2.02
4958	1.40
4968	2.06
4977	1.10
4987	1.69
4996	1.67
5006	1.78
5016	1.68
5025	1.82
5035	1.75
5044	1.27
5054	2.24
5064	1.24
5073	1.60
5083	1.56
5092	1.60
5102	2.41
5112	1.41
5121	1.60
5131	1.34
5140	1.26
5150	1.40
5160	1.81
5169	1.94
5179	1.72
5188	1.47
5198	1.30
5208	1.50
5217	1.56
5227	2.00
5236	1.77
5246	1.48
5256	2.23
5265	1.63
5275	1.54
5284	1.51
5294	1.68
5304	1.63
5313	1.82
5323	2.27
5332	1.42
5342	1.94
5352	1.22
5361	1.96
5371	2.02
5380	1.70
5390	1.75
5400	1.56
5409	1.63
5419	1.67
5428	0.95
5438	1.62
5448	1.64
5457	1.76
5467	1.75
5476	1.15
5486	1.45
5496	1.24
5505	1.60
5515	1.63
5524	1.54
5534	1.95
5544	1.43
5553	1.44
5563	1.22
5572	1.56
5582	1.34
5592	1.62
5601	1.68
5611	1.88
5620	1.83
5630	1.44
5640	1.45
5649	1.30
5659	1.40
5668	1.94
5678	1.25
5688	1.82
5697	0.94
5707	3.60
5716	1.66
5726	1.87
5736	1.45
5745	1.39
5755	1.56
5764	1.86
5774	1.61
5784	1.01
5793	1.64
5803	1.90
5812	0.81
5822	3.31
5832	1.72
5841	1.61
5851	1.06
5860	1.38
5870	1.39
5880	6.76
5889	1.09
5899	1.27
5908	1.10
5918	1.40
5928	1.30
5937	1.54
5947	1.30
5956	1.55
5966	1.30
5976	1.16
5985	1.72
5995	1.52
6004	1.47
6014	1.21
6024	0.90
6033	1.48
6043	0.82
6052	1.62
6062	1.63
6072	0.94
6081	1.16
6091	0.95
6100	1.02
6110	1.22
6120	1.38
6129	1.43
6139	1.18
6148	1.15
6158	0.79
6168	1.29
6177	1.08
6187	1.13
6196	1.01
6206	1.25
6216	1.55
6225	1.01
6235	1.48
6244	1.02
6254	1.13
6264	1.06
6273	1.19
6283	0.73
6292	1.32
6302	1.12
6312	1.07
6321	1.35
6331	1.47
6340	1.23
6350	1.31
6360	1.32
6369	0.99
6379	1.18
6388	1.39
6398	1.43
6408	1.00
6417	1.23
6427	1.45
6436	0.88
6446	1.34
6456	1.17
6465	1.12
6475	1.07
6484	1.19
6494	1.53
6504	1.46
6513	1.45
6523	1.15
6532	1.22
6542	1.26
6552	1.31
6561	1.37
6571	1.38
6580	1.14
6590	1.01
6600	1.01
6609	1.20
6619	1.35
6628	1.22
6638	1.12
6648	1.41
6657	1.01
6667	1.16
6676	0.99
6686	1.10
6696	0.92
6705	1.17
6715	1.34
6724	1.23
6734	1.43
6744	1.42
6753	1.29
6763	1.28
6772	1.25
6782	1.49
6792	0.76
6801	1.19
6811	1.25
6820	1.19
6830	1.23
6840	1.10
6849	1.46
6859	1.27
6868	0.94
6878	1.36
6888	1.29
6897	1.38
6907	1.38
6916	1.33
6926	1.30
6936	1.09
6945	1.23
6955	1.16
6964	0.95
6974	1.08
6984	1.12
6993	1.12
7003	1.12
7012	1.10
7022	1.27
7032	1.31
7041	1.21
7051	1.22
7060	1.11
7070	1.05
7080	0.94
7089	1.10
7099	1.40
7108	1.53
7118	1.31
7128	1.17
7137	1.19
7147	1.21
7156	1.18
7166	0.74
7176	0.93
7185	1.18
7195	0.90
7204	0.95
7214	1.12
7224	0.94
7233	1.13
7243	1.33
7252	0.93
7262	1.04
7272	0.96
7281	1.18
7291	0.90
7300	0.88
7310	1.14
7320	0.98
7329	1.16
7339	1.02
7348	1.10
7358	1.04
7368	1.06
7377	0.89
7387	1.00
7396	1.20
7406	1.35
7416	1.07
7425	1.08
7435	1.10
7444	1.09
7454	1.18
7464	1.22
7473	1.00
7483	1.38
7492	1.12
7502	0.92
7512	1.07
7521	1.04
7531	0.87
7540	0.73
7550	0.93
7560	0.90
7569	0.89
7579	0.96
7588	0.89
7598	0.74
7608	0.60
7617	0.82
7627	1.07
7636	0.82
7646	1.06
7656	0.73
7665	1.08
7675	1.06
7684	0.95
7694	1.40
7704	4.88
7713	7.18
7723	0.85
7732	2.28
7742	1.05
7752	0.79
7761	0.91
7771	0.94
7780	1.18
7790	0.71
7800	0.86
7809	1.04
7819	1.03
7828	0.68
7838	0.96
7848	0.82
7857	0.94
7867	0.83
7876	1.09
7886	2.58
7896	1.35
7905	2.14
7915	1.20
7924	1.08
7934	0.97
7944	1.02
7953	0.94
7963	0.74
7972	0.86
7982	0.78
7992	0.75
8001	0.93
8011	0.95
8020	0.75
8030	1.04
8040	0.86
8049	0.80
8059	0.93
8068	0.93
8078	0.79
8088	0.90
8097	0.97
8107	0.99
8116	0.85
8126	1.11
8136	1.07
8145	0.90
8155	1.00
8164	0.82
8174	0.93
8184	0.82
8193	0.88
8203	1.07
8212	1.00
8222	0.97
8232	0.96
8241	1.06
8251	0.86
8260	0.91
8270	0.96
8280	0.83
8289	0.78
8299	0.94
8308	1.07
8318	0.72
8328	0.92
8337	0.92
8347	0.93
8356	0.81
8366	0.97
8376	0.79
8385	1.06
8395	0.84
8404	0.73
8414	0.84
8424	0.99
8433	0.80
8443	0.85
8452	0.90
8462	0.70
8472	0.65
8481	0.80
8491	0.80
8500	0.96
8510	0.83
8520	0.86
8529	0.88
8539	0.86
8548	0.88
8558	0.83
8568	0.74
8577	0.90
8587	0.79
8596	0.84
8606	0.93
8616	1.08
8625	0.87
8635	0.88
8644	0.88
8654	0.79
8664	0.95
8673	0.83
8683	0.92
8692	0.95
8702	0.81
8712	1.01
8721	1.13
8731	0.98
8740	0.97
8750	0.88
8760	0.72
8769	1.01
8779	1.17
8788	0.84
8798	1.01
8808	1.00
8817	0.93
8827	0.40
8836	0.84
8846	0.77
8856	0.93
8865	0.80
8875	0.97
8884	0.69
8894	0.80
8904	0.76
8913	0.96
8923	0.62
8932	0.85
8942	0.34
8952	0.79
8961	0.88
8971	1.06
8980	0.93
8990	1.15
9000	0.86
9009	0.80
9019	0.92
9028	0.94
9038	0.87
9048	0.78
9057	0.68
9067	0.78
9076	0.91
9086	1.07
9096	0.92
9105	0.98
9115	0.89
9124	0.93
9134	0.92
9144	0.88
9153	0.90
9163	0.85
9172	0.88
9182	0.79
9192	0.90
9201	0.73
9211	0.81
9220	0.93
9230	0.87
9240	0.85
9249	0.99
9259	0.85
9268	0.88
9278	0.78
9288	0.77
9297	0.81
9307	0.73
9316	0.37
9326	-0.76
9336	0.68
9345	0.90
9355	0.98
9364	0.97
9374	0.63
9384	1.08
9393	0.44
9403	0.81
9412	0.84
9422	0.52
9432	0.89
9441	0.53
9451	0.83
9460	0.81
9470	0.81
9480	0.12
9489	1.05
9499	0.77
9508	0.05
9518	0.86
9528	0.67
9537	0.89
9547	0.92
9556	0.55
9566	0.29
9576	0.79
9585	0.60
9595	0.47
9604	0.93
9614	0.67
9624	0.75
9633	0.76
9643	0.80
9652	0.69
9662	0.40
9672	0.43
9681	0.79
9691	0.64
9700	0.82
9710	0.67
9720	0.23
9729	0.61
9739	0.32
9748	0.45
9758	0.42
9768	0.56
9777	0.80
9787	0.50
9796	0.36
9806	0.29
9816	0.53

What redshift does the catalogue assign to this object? 0.17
